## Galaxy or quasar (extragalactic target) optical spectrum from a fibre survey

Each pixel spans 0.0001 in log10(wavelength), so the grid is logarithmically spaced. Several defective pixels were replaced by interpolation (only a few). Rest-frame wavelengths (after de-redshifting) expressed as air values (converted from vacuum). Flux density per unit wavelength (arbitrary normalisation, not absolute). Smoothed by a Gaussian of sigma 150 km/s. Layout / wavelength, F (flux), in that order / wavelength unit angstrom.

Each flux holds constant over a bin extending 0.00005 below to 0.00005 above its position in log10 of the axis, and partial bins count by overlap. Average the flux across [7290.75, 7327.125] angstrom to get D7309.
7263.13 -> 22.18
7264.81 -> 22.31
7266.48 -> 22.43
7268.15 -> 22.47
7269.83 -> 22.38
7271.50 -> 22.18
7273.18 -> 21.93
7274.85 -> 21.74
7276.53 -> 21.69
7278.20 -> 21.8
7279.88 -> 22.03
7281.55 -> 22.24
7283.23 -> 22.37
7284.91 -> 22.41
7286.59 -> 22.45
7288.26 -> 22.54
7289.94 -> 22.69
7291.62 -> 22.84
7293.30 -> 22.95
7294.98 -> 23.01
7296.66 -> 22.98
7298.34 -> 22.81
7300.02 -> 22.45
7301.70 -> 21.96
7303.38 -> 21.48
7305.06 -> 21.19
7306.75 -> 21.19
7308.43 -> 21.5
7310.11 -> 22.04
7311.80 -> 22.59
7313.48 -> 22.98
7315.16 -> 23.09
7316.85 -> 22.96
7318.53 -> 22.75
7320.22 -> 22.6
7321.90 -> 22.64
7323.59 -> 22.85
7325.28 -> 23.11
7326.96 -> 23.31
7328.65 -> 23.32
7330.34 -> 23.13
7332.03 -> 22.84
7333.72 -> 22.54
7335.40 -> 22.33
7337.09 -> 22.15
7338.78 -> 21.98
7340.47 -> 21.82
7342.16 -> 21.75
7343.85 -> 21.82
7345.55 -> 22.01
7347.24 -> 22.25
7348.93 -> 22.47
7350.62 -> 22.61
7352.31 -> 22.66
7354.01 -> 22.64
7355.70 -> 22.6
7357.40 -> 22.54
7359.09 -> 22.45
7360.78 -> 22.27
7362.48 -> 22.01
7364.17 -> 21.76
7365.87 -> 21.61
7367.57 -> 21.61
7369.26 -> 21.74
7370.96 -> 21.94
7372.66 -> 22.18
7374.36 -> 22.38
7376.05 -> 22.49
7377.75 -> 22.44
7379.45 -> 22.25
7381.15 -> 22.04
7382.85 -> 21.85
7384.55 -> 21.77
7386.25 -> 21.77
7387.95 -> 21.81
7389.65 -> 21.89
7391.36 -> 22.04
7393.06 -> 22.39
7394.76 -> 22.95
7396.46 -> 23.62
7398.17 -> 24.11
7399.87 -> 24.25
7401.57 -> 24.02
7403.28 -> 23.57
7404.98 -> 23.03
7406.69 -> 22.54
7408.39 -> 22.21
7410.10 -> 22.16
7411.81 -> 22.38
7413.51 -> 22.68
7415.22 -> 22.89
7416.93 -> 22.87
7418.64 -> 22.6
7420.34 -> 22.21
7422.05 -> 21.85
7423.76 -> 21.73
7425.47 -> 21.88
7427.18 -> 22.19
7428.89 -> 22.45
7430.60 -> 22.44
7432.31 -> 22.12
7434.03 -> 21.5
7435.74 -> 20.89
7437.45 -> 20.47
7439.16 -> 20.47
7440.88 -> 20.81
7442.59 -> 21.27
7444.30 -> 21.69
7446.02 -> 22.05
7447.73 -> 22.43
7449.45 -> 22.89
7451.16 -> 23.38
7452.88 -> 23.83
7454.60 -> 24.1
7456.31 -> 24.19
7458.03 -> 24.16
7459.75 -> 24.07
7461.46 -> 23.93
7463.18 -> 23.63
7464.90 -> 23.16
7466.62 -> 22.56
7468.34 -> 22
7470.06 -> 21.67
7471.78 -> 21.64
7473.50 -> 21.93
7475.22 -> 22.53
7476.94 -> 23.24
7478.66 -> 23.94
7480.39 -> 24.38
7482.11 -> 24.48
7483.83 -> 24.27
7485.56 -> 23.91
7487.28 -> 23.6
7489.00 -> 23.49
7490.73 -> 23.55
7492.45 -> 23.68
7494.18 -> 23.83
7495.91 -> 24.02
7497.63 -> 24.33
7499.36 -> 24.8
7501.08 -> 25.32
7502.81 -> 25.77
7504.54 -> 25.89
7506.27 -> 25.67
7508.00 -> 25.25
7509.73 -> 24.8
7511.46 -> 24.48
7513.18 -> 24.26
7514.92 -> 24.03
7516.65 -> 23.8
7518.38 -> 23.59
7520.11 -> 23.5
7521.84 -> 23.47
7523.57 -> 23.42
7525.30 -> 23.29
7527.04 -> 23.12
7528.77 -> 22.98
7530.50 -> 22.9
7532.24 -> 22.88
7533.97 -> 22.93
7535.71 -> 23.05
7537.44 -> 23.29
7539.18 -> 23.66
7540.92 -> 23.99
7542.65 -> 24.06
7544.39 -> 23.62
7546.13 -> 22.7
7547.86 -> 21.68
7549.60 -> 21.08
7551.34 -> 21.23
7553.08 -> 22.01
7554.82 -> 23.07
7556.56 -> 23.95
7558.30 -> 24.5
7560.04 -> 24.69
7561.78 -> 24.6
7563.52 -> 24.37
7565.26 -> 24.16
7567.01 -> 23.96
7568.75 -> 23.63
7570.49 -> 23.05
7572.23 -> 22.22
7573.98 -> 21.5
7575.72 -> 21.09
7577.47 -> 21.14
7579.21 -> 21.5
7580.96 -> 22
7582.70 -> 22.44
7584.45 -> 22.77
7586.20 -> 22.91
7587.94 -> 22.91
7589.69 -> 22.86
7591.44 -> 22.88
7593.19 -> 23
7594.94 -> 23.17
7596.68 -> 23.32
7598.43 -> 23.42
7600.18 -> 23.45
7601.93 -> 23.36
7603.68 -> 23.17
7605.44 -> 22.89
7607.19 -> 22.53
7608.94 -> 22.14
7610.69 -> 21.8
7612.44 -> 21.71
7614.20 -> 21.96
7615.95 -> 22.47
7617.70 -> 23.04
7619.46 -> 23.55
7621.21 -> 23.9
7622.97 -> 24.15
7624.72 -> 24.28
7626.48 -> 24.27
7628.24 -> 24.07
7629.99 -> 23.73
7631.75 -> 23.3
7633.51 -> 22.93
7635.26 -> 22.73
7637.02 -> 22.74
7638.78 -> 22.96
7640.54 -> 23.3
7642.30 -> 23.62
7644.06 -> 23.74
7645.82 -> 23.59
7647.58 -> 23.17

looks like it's 22.5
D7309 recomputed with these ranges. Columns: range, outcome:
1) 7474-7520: 24.2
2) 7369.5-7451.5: 22.3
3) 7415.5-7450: 21.8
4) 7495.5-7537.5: 24.1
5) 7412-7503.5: 22.9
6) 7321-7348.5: 22.5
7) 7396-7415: 23.1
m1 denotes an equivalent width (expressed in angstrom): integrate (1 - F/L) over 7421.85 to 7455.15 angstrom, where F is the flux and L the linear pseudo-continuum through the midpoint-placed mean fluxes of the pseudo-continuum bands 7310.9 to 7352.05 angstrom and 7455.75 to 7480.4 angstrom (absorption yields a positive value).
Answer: 1.4 angstrom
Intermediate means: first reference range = 22.6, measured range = 22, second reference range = 23.1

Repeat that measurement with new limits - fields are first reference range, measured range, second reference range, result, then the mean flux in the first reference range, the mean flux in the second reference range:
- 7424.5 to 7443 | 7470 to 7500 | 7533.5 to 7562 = -1.8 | 21.5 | 23.2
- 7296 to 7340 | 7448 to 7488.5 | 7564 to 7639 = -1.1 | 22.5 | 22.9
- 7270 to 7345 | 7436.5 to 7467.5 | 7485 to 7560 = 0.7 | 22.4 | 23.7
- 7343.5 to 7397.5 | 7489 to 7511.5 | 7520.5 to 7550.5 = -1.8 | 22.2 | 23.1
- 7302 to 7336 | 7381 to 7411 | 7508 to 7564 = 0.2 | 22.5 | 23.4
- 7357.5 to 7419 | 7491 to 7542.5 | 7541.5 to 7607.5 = -2.7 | 22.5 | 22.9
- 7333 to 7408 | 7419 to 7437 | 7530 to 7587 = 0.5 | 22.4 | 22.9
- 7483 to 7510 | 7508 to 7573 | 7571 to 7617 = 0.4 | 24.5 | 22.5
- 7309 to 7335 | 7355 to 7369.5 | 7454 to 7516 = 0.6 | 22.8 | 23.9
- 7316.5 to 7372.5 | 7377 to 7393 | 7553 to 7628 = 0.4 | 22.4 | 23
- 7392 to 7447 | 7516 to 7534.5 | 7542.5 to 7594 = -0.5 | 22.3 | 22.8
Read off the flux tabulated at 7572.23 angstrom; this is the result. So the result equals 22.22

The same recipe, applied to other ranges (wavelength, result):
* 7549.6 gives 21.08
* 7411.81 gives 22.38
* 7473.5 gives 21.93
